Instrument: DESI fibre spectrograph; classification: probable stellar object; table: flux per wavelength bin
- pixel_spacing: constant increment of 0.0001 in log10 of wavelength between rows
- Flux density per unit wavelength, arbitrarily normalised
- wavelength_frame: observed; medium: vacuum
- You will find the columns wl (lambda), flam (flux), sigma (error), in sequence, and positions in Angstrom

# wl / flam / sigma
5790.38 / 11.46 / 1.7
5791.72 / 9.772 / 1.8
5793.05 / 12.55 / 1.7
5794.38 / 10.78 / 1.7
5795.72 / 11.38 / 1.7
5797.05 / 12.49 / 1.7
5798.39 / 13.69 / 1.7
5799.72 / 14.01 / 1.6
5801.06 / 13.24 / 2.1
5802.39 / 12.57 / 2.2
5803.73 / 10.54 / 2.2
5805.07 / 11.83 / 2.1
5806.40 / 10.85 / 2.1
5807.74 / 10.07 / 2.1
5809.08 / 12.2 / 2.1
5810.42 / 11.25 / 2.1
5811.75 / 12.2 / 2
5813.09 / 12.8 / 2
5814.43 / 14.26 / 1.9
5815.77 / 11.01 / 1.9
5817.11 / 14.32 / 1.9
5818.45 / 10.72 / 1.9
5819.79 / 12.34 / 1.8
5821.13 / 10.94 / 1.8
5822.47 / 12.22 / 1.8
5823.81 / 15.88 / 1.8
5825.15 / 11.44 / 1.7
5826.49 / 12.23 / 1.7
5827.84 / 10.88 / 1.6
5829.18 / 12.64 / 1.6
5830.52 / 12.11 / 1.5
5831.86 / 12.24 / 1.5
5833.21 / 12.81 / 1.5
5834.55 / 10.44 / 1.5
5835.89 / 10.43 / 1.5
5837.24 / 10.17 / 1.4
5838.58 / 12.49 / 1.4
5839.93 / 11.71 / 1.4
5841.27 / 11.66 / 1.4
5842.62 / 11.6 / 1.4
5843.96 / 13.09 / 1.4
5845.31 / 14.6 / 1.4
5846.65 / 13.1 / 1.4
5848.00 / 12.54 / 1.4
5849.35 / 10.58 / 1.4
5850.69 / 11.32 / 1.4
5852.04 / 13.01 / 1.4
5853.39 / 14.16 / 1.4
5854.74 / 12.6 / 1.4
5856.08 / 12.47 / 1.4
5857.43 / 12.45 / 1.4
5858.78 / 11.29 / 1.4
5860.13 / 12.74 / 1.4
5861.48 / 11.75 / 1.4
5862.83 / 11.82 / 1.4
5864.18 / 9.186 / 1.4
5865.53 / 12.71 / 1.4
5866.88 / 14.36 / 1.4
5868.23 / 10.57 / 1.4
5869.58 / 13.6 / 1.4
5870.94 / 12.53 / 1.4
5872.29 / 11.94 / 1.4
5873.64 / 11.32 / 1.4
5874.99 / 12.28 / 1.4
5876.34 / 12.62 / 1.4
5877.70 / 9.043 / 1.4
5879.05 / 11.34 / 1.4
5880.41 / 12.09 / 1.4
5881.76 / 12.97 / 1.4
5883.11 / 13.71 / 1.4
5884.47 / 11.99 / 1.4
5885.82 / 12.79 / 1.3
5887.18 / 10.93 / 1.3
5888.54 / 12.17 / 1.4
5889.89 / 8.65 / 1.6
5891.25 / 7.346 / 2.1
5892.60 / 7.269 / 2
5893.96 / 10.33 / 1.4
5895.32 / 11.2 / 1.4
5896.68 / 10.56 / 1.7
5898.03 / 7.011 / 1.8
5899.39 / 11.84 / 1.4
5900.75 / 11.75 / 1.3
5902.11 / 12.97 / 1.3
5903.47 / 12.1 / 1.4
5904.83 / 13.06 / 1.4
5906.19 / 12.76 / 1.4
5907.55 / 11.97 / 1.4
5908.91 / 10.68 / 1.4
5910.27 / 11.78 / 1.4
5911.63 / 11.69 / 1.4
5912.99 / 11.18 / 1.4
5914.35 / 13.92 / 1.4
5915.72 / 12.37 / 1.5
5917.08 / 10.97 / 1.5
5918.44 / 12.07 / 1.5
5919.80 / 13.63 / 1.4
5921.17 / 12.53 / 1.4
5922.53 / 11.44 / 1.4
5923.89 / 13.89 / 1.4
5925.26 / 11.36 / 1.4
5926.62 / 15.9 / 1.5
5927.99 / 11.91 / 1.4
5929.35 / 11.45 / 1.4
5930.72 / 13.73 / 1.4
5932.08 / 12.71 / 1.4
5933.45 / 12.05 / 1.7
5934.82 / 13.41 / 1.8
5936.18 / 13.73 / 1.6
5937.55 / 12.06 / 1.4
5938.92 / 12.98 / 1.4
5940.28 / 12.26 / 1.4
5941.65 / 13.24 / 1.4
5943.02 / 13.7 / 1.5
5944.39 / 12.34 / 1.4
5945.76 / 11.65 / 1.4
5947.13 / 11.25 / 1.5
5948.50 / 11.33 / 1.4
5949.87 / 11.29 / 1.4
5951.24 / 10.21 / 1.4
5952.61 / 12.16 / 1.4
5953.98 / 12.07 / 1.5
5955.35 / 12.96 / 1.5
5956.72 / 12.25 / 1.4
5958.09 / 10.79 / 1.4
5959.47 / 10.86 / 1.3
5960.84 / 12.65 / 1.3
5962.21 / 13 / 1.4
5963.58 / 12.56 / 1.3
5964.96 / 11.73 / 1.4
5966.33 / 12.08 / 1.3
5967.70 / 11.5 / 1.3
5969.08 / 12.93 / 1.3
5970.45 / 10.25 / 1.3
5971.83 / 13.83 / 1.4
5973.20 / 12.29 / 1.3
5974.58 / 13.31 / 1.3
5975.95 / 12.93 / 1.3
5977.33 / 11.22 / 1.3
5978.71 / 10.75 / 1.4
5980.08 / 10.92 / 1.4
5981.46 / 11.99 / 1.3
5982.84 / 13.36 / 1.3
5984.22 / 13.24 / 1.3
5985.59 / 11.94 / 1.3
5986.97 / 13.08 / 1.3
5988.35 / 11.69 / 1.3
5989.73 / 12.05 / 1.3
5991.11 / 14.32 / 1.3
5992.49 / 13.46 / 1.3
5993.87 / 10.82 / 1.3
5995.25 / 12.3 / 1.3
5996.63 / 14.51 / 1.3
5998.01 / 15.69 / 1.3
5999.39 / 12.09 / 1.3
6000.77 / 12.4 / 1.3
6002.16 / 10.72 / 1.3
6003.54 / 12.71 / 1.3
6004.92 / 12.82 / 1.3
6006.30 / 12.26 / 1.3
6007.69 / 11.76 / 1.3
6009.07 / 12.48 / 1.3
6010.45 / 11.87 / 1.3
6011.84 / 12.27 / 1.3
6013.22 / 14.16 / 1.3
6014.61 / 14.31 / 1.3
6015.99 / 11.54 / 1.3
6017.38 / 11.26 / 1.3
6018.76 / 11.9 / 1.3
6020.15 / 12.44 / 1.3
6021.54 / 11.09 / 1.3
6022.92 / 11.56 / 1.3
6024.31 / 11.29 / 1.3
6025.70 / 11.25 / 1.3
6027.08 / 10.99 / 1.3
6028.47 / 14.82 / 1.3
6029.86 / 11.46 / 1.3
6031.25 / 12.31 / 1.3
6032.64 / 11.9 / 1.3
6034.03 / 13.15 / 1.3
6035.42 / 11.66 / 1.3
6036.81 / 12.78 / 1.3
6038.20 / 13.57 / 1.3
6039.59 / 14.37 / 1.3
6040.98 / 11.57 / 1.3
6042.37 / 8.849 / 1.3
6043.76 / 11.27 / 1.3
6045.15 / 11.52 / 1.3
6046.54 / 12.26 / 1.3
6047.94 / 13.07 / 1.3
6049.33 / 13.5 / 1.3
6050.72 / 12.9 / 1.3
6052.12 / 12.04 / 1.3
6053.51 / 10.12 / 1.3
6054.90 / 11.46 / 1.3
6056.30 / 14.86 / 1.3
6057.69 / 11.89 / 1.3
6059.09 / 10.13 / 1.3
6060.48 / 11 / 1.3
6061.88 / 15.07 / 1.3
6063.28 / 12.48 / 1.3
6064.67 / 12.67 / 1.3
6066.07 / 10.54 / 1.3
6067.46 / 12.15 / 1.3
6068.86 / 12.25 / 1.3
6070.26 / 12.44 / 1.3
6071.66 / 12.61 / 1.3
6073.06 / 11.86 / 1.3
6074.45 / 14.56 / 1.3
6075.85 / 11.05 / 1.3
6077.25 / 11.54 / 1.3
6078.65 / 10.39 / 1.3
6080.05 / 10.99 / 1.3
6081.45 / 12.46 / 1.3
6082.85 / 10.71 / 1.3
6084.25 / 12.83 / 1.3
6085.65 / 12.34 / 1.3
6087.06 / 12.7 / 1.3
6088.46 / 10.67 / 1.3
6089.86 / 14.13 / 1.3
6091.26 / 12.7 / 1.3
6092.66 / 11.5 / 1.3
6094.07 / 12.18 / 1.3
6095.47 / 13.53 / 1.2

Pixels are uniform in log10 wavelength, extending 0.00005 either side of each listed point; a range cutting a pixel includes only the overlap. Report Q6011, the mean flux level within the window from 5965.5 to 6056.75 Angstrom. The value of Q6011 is 12.3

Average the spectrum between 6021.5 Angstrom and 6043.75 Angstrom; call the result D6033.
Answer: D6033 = 12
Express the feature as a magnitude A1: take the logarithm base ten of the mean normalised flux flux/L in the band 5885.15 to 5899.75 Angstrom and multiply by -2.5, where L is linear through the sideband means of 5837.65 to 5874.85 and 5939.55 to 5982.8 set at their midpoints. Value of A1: 0.22 mag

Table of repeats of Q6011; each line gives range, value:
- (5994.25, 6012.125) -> 12.6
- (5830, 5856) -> 12.2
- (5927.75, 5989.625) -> 12.2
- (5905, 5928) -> 12.4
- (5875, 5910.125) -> 11.2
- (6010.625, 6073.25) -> 12.2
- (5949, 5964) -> 11.9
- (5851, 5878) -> 12.2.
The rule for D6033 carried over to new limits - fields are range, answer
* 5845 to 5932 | 11.9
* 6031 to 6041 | 12.8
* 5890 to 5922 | 11.3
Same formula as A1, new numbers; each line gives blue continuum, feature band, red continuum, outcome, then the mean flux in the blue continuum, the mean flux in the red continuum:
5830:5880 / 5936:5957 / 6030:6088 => -0.010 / 12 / 12.1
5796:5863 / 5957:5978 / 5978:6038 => 0.017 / 12.2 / 12.4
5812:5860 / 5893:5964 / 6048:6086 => 0.010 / 12.2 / 12.1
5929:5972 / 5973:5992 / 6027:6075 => -0.012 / 12.2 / 12.3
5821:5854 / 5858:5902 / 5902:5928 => 0.090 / 12.2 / 12.4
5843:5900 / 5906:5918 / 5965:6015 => 0.004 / 11.7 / 12.5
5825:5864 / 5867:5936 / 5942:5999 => 0.030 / 12.1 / 12.3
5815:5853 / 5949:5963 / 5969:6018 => 0.051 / 12.1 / 12.5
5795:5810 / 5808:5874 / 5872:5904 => -0.051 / 12.1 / 11.1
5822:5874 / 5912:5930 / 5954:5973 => -0.032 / 12.2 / 12.1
